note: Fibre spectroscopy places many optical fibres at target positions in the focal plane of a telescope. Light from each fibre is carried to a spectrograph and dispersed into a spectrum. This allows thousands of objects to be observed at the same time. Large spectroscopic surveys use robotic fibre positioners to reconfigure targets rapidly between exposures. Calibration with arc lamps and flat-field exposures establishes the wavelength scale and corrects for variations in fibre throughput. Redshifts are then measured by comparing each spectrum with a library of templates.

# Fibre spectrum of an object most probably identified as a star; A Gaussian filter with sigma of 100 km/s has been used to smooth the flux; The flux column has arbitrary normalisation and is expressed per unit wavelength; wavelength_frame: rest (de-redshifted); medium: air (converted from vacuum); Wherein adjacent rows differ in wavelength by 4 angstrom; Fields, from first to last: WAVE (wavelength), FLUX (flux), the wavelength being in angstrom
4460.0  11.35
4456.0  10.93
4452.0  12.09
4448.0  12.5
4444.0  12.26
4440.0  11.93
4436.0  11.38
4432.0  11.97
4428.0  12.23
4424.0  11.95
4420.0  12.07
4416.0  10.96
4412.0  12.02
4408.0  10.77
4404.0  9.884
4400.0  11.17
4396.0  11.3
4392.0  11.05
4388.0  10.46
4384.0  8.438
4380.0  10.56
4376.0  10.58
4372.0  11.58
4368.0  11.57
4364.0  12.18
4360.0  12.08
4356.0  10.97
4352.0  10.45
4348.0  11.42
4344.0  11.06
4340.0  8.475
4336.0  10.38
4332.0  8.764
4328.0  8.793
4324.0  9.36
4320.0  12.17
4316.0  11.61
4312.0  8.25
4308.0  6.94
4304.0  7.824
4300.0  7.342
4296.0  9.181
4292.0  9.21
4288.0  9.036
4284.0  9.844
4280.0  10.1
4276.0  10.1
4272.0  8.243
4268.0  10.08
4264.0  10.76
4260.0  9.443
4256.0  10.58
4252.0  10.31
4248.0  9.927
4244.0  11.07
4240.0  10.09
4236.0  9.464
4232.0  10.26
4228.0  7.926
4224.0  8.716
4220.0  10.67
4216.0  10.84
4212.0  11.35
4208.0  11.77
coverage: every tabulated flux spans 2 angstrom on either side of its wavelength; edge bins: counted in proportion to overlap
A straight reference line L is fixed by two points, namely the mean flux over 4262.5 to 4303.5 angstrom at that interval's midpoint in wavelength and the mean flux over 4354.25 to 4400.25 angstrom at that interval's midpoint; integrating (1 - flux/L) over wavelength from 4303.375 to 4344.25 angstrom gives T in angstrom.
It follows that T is 2.61 angstrom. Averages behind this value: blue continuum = 9.32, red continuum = 11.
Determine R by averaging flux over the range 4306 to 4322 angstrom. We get 9.74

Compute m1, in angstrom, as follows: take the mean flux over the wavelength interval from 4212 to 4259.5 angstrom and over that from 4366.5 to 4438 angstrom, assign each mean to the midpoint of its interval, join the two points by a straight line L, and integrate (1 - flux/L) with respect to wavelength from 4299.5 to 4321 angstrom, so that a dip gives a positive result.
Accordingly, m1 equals 3.1 angstrom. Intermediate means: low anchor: 10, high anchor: 11.1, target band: 8.99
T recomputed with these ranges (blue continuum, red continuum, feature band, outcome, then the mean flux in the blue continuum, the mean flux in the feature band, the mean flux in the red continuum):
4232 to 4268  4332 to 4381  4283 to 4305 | 3.66 angstrom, 10.2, 8.73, 10.9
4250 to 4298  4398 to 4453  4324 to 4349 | 1.94 angstrom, 9.74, 9.71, 11.6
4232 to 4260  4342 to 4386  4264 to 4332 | 8.08 angstrom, 10.2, 9.29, 11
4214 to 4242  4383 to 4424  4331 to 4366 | -0.48 angstrom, 9.71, 10.7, 10.9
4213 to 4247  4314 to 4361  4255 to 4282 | 0.61 angstrom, 9.92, 9.88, 10.4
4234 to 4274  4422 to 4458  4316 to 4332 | 0.87 angstrom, 10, 10.1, 11.9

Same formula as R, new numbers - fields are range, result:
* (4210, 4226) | 10.4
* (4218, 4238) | 9.41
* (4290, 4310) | 8.1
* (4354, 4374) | 11.7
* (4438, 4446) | 12.1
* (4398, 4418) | 11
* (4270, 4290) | 9.46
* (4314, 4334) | 10.1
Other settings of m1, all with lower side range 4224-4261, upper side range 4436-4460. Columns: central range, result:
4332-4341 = 1.15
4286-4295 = 1.03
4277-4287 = 0.33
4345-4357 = -0.06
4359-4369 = -0.85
